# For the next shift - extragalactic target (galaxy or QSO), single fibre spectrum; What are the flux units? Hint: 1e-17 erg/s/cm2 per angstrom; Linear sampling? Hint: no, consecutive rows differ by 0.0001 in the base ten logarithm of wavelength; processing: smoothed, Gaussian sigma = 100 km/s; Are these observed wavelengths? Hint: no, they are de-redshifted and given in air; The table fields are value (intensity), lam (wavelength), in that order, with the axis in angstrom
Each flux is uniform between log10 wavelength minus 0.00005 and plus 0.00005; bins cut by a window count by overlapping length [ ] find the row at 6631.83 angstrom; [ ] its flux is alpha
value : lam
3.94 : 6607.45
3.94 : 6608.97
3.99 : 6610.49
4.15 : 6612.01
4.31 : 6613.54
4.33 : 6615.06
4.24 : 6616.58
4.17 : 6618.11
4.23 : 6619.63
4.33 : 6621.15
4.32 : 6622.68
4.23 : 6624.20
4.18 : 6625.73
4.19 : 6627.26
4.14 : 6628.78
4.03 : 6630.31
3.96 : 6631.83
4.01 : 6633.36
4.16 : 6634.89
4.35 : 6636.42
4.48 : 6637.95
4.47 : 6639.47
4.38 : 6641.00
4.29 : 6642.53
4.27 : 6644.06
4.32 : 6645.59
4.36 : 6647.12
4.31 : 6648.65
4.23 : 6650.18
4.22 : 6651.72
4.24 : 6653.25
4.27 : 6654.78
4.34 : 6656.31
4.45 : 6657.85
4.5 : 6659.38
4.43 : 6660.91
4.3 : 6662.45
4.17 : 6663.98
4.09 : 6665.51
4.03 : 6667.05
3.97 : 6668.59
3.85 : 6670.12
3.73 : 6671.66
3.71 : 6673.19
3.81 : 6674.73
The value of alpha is 3.96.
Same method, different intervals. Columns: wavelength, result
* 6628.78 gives 4.14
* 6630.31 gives 4.03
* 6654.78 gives 4.27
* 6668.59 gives 3.97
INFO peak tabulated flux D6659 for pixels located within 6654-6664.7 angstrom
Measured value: 4.5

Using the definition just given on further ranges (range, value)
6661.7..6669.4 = 4.3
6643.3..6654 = 4.36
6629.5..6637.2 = 4.35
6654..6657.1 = 4.34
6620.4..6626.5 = 4.33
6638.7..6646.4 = 4.47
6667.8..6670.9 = 3.97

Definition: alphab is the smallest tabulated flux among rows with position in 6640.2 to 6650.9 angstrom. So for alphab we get 4.23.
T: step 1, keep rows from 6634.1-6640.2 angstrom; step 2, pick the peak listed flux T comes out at 4.48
